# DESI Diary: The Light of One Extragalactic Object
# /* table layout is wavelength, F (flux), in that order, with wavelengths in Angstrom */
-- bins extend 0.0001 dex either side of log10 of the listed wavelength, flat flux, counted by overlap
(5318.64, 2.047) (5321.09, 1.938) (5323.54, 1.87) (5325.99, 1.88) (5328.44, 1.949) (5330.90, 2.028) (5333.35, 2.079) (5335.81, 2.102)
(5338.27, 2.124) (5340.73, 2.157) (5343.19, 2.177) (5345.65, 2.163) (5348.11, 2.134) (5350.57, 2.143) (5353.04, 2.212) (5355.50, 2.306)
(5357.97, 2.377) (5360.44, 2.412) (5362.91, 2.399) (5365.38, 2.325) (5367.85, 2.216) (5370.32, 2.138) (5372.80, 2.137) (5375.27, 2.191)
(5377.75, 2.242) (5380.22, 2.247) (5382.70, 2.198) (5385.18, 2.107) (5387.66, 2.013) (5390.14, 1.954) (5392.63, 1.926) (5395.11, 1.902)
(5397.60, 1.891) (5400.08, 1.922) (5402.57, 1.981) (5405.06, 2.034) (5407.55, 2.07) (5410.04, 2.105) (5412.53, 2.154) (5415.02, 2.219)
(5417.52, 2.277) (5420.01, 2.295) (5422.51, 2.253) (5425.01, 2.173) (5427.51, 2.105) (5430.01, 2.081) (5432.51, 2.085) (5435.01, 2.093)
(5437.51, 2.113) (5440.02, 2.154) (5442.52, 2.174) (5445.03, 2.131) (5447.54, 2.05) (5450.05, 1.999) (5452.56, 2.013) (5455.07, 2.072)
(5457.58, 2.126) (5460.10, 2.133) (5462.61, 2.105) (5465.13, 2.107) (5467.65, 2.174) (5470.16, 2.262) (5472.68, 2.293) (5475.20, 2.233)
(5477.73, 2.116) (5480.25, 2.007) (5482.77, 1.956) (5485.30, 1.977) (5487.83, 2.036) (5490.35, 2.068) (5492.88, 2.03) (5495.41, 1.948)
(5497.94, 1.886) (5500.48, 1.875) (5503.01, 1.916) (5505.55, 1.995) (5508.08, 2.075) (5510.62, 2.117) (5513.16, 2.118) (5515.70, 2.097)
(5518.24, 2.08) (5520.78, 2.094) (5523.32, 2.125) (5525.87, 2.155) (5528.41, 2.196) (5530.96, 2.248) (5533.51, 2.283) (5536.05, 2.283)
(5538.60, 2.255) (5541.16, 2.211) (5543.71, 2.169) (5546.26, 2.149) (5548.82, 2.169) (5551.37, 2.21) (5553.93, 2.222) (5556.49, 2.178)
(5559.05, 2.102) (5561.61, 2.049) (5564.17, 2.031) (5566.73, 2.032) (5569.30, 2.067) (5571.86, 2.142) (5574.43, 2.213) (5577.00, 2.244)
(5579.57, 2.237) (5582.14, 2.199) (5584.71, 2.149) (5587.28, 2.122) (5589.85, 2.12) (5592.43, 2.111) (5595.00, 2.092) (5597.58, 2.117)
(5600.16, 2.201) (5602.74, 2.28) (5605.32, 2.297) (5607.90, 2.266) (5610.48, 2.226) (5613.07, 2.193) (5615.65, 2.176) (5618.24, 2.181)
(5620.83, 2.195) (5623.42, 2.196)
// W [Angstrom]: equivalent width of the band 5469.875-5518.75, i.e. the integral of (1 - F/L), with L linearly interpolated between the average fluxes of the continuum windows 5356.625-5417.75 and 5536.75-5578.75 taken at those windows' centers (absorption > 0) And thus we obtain 2.2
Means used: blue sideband 2.13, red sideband 2.15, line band 2.05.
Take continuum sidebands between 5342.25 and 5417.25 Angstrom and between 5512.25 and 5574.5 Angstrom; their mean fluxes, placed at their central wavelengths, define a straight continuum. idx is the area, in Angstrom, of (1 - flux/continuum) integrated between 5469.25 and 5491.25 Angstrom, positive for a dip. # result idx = 0.48 Angstrom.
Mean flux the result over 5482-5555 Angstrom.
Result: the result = 2.1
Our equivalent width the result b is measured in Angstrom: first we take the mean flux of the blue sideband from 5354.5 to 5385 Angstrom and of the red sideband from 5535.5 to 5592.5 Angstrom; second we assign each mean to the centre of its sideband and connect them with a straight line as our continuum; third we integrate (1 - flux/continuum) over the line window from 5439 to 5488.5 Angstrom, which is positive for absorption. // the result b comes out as 2.3 Angstrom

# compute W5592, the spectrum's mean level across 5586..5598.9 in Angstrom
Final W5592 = 2.11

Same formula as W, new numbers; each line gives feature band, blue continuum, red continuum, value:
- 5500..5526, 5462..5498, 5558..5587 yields 0.5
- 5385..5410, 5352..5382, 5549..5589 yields 3.0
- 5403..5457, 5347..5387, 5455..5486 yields 1.1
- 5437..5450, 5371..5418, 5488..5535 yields -0.2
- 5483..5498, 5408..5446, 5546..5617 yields 1.1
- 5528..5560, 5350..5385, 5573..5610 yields -0.1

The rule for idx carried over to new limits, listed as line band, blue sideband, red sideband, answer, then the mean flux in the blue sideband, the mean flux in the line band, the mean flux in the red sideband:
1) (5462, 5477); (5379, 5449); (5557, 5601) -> -0.63 Angstrom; 2.1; 2.2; 2.13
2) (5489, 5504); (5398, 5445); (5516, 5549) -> 1.45 Angstrom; 2.12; 1.96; 2.18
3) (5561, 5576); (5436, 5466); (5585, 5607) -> 0.43 Angstrom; 2.1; 2.09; 2.17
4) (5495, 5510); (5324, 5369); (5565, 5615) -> 1.49 Angstrom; 2.17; 1.96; 2.17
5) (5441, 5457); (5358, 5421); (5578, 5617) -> 0.56 Angstrom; 2.14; 2.08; 2.19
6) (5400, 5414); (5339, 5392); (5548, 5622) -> 0.86 Angstrom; 2.2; 2.06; 2.17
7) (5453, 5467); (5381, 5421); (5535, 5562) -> 0.05 Angstrom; 2.07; 2.11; 2.18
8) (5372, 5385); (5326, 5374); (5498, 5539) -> -0.17 Angstrom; 2.18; 2.2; 2.11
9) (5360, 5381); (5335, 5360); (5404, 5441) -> -0.65 Angstrom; 2.2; 2.25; 2.15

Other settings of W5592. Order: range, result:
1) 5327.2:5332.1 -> 1.99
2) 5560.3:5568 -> 2.04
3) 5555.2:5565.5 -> 2.09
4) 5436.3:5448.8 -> 2.12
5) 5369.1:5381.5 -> 2.19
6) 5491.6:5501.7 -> 1.93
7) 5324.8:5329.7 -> 1.91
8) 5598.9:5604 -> 2.24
